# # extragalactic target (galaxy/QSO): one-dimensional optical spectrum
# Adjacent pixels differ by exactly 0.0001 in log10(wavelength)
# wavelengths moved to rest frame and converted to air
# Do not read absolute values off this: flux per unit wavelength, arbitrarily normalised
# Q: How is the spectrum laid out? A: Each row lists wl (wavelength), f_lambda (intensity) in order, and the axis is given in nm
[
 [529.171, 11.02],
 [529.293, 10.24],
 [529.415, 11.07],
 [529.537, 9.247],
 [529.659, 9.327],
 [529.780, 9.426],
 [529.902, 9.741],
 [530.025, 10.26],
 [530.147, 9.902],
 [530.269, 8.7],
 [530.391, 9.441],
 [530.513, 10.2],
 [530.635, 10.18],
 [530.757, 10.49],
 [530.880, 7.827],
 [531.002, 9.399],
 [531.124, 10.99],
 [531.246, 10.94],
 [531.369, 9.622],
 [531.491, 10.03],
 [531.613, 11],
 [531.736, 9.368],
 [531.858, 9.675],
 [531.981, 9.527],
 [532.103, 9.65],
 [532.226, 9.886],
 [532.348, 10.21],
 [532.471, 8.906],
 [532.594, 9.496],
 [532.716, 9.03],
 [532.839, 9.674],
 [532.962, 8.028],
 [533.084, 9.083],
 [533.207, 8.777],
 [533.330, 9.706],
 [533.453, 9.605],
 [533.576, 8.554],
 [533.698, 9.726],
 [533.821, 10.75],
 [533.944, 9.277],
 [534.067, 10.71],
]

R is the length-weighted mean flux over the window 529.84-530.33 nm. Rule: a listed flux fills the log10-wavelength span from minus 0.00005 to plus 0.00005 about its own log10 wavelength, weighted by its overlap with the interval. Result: 9.64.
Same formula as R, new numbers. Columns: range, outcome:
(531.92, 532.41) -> 9.82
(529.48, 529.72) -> 9.32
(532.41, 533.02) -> 9.03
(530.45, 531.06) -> 9.62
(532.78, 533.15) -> 8.93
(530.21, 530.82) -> 9.8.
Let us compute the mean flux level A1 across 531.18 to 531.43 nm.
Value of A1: 10.3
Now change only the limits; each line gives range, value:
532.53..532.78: 9.26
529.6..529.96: 9.52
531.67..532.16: 9.56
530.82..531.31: 9.8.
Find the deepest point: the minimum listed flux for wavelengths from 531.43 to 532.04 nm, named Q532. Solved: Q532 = 9.368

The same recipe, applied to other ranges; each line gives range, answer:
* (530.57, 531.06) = 7.827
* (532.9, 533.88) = 8.028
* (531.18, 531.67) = 9.622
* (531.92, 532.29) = 9.527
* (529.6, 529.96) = 9.327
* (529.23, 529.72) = 9.247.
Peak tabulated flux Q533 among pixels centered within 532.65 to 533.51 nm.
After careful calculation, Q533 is 9.706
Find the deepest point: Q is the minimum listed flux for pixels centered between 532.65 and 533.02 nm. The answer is 8.028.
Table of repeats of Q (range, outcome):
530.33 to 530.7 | 9.441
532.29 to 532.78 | 8.906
